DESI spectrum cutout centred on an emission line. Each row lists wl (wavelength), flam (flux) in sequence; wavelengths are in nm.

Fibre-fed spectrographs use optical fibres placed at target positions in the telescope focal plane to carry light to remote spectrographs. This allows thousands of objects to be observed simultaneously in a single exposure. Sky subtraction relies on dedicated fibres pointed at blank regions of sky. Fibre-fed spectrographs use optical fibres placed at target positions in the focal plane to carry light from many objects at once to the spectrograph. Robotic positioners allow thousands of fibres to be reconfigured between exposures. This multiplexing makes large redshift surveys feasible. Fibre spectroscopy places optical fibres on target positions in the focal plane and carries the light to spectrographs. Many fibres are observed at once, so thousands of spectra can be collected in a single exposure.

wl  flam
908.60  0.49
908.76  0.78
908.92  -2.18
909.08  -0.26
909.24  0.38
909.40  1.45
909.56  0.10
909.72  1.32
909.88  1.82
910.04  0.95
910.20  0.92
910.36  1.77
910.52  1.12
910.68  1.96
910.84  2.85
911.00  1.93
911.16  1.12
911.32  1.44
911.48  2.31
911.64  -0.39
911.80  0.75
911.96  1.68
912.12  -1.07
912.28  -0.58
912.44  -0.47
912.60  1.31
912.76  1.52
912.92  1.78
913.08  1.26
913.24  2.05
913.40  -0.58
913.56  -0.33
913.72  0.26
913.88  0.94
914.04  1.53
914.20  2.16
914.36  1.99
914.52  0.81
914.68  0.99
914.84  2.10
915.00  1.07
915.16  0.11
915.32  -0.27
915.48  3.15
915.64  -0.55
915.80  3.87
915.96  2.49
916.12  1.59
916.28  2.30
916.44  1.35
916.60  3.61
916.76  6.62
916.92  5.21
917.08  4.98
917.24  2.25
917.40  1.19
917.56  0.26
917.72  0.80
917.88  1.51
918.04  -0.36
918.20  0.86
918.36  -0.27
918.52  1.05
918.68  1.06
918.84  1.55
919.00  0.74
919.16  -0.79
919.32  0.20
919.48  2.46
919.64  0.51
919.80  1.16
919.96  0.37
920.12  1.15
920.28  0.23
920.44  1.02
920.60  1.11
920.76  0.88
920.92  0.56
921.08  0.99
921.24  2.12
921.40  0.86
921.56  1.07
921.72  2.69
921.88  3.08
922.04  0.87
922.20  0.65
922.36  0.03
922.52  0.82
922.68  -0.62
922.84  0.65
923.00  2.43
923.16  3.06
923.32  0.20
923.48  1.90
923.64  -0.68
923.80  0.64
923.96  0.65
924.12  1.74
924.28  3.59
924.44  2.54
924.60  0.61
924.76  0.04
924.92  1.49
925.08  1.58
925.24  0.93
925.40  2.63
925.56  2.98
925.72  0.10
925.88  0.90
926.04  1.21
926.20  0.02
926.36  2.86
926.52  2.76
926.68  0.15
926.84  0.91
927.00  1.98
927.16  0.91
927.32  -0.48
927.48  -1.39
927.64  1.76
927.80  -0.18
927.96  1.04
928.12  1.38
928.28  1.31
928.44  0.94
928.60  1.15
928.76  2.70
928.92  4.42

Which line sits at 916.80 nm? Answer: H-gamma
